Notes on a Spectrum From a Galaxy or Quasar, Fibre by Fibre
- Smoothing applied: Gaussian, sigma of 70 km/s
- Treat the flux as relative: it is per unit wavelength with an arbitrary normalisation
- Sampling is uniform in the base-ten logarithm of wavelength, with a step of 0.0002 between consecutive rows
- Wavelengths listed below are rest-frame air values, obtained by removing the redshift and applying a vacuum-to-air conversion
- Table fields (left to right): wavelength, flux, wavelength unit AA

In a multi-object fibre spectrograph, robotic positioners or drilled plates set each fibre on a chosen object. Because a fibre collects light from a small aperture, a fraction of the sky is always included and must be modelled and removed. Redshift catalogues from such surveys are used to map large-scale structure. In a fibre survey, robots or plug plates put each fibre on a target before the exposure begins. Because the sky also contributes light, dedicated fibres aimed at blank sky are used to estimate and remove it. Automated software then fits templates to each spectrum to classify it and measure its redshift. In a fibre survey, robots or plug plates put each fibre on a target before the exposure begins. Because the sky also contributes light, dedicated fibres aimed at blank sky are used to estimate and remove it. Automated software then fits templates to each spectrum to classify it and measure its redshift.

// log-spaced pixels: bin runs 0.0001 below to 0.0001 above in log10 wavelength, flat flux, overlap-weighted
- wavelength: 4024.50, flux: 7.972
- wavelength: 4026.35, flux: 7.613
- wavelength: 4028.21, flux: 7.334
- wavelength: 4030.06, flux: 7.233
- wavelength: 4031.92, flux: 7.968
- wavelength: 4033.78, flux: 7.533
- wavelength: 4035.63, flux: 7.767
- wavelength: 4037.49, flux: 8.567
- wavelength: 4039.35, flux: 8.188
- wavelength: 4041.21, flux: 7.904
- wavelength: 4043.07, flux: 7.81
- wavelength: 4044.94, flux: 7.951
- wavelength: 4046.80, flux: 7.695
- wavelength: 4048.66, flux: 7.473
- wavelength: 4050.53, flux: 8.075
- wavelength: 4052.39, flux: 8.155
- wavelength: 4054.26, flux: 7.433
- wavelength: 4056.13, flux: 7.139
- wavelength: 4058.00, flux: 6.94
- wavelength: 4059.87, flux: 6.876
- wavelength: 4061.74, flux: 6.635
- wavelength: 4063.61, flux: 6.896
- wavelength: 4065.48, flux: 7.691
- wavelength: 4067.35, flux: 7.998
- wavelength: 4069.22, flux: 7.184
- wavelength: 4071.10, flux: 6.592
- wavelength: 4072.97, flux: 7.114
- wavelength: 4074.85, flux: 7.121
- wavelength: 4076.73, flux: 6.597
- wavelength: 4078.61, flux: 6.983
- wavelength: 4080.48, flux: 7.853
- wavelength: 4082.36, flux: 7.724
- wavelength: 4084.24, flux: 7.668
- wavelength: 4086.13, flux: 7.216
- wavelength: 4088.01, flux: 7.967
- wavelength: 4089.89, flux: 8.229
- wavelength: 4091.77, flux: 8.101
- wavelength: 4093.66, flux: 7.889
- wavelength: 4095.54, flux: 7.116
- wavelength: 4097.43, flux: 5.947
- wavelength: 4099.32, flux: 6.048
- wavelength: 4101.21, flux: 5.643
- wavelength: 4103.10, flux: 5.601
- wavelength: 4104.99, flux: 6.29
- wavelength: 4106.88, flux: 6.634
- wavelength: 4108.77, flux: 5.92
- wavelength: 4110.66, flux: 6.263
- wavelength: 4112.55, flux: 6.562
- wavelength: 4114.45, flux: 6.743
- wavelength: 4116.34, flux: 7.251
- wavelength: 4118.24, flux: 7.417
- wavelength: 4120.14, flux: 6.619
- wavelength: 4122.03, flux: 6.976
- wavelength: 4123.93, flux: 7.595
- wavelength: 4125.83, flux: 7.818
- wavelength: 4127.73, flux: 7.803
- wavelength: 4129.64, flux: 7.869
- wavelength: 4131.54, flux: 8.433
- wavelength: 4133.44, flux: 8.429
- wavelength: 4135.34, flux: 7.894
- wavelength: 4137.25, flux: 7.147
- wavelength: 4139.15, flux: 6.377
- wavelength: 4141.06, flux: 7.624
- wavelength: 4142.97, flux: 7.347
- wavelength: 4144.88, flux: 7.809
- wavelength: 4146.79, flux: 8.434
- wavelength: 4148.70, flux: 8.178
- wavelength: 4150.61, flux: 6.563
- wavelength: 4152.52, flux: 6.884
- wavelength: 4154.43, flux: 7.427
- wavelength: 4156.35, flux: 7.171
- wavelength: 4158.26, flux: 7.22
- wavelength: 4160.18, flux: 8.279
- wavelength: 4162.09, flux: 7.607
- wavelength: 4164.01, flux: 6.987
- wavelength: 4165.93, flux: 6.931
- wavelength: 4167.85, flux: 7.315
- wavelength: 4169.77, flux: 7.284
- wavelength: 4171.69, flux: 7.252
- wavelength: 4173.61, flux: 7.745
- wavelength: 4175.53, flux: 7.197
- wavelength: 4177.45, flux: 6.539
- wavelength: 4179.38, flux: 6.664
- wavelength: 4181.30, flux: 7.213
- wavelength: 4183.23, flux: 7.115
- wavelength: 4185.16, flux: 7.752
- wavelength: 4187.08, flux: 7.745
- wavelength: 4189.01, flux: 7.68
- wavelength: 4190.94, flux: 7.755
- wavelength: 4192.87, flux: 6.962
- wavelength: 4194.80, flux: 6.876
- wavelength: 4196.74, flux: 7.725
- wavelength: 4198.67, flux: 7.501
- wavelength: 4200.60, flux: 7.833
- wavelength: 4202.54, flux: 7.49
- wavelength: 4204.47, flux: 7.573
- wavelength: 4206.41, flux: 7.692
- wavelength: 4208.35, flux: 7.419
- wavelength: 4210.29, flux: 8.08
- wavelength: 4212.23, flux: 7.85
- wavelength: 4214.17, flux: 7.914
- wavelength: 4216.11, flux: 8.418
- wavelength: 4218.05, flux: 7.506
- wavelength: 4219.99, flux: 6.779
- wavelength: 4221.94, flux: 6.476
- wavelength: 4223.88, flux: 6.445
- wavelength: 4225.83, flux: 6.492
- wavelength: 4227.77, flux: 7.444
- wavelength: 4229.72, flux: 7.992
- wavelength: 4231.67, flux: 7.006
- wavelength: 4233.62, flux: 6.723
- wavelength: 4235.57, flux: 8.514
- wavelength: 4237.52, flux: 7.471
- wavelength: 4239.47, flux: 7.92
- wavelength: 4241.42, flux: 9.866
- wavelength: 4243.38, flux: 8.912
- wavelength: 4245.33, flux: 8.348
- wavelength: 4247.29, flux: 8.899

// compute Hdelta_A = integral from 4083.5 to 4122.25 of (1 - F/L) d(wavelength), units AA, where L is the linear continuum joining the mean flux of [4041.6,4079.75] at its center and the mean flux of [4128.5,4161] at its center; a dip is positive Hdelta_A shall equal 3.1 AA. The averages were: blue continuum 7.33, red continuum 7.59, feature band 6.85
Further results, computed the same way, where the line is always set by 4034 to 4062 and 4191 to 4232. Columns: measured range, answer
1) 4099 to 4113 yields 2.71 AA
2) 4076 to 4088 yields 0.33 AA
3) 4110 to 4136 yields 0.46 AA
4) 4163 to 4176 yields 0.40 AA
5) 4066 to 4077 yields 0.68 AA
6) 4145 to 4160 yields 0.05 AA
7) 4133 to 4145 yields 0.11 AA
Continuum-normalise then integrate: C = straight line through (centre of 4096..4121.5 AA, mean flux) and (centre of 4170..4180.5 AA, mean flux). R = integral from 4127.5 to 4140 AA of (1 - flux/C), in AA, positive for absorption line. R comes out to -1.97 AA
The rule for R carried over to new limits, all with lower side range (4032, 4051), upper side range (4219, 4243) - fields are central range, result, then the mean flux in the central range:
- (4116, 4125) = 0.6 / 7.17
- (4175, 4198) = 0.9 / 7.27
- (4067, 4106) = 3.6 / 7.07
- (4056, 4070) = 1.2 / 7.18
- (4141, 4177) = 1.0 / 7.42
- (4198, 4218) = -0.7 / 7.77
